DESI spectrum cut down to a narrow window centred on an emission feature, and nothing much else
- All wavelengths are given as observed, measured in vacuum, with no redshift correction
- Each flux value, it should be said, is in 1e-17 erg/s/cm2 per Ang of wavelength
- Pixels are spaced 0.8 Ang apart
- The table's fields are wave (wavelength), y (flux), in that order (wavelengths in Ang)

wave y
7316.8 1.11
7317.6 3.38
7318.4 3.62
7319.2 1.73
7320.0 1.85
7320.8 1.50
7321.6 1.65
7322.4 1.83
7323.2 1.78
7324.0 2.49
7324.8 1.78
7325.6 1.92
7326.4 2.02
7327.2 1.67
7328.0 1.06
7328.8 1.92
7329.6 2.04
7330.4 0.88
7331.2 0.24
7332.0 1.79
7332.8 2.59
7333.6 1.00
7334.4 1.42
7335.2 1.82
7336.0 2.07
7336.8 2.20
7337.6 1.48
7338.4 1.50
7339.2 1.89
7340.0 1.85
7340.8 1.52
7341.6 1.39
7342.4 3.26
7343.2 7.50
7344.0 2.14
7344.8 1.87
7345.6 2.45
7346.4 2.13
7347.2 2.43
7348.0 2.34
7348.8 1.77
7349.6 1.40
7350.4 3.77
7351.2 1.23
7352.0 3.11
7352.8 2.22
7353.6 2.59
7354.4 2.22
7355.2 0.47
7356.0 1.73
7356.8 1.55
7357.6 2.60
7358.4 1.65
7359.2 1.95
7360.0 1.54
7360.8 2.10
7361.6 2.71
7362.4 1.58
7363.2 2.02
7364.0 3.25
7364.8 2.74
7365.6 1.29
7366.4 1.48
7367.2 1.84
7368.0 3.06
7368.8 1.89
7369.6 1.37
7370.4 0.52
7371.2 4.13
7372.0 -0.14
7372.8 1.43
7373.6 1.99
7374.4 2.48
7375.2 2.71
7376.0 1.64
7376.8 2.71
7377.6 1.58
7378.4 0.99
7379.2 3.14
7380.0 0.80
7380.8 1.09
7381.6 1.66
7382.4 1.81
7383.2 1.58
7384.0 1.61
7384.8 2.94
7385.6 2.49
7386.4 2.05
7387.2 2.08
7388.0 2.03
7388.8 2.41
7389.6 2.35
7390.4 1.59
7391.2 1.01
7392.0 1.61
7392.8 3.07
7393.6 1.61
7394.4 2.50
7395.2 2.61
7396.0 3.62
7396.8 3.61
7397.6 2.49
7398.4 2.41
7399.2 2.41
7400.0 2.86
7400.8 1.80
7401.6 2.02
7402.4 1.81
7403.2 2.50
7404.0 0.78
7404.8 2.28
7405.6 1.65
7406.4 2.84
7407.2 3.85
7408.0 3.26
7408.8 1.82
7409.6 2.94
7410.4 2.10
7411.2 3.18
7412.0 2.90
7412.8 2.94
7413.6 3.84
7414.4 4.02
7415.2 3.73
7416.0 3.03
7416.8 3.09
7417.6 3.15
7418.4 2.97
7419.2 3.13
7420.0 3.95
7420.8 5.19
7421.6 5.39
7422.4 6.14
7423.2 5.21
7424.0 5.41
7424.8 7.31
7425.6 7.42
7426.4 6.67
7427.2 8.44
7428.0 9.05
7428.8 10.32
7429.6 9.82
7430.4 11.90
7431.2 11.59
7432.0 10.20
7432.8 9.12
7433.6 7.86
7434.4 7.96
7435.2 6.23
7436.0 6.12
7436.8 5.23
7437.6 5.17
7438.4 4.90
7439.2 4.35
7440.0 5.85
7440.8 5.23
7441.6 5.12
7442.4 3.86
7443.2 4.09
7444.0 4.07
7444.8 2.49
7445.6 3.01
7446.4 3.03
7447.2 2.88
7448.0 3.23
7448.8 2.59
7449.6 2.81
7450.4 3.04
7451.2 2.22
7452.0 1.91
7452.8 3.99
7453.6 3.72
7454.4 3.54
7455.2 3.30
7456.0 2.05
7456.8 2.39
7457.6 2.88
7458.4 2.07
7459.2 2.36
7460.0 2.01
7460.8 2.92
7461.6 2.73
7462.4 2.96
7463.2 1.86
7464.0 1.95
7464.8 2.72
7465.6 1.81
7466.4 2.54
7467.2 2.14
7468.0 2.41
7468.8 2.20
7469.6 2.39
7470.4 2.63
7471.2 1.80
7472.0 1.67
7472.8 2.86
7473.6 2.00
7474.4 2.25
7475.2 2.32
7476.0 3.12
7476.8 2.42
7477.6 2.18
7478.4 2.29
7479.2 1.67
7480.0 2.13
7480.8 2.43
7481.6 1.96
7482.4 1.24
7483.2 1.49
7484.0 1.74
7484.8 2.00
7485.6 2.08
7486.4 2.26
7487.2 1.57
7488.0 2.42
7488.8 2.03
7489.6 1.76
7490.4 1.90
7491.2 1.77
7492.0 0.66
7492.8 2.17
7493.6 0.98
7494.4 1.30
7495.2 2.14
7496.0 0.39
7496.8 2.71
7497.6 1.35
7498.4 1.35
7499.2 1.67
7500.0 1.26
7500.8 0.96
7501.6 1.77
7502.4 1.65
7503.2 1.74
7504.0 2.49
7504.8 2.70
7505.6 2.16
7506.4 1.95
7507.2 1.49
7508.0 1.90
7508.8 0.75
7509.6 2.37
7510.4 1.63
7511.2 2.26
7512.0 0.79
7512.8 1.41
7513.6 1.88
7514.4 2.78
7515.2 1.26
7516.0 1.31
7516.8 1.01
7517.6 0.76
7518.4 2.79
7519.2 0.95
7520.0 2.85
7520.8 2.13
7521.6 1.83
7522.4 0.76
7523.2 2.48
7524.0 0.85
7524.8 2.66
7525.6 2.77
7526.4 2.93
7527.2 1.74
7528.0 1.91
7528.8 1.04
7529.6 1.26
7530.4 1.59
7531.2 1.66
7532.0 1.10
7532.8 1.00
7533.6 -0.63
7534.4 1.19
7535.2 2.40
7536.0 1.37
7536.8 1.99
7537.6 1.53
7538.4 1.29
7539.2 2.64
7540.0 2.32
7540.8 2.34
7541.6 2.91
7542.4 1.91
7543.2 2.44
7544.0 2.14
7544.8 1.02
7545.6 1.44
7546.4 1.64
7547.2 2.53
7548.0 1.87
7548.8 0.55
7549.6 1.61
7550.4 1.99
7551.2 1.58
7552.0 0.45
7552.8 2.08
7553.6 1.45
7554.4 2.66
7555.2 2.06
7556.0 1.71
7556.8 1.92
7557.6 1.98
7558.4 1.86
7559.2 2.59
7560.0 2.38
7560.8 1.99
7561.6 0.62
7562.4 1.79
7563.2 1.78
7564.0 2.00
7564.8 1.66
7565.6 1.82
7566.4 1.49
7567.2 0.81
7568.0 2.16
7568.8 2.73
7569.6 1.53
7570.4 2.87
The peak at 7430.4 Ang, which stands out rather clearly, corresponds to H-alpha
